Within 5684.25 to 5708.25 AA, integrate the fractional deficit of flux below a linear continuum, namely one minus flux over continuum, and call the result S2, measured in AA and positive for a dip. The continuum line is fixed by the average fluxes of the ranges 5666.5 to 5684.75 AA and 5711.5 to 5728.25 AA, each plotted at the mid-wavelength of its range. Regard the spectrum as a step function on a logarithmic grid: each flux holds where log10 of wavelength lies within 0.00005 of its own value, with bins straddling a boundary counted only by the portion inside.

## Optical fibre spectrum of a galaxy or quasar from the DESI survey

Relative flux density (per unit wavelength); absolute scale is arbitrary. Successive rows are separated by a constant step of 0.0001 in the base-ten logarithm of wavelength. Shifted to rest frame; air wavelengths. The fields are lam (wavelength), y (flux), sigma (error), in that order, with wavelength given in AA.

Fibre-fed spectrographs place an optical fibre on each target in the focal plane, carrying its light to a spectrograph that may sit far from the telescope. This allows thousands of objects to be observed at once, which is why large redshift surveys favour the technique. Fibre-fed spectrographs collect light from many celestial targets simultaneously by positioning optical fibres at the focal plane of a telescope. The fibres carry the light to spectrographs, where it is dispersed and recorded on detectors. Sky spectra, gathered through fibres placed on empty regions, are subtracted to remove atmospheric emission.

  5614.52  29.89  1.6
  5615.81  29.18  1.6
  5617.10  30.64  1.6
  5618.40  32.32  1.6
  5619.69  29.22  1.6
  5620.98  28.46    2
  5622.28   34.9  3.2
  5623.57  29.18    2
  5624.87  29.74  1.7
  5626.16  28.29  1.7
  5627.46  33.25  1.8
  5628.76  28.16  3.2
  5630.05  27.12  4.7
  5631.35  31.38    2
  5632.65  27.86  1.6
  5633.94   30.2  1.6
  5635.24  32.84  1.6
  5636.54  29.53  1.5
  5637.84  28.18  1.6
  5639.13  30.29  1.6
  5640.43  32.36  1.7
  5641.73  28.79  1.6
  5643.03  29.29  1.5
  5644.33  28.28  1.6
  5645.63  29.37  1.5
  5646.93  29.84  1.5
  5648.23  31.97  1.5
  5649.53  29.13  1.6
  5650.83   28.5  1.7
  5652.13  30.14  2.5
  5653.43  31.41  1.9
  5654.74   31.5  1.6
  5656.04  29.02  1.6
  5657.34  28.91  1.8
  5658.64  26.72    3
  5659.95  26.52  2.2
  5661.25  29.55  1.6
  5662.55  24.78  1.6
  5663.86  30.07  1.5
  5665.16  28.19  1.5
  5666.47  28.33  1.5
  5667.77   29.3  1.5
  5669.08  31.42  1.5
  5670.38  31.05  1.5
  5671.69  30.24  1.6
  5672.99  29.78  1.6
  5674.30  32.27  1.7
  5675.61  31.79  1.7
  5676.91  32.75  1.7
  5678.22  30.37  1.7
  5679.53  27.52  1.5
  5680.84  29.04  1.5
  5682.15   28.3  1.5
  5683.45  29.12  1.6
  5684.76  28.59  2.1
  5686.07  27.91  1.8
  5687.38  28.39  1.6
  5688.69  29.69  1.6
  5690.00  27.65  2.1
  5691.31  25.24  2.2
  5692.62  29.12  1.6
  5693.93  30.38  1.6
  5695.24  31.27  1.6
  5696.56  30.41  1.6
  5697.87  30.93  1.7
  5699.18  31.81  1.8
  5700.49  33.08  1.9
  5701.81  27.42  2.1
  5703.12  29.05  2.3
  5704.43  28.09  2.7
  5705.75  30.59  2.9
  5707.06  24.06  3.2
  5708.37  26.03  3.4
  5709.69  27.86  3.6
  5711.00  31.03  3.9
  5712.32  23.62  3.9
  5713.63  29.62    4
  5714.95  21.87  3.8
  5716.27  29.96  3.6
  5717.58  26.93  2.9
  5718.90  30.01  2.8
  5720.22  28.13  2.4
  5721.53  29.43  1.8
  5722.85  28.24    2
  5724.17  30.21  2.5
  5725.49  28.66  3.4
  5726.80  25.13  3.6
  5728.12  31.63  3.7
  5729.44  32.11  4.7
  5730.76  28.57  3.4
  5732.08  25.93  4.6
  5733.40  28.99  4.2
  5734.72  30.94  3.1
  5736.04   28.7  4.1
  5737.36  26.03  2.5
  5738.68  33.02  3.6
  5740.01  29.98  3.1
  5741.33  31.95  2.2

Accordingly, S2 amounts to 0.0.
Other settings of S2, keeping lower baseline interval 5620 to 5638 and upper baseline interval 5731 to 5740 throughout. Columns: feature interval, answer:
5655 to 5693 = 0.6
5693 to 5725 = 0.5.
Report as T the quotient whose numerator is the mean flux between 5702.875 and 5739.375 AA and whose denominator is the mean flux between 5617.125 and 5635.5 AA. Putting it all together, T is 0.94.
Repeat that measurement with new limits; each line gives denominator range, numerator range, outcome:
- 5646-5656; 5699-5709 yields 0.95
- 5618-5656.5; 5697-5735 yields 0.95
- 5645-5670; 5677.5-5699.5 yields 1.00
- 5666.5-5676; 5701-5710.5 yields 0.90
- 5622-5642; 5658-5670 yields 0.94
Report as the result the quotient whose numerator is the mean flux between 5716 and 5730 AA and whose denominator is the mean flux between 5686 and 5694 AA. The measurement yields 1.03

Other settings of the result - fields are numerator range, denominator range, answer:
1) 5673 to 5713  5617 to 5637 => 0.96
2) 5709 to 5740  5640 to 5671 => 0.97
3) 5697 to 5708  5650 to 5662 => 1.01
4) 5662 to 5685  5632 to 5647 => 1.00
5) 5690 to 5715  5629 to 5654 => 0.96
